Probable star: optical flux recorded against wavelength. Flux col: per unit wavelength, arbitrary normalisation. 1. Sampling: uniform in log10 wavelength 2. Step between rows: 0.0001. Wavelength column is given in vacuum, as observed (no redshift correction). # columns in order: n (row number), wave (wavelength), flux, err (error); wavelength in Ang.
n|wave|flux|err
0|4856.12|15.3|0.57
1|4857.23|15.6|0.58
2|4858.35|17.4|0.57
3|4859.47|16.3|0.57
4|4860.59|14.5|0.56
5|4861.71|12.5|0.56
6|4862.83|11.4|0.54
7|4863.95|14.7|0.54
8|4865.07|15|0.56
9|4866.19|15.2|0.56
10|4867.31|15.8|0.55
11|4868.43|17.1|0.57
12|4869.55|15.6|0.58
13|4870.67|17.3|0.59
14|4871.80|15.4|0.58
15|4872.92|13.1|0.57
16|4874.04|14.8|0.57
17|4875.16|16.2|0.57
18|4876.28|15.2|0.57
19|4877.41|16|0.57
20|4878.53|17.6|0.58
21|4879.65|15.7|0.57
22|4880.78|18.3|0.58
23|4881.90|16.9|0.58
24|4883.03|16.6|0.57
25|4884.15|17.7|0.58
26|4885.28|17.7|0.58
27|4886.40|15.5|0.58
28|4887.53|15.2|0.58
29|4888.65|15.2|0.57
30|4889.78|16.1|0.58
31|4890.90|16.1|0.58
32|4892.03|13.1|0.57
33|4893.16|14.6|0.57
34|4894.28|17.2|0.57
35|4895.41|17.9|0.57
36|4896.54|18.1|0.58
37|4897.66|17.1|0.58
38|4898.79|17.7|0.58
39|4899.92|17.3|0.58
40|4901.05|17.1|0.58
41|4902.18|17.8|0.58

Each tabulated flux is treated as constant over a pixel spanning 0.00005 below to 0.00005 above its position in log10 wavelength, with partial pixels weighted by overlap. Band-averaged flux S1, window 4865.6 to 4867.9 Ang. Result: 15.5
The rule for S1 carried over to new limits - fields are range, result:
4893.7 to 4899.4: 17.6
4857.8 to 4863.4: 14.4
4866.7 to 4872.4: 16.2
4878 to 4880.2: 16.7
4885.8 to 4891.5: 15.6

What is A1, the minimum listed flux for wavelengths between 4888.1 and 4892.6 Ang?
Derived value 13.1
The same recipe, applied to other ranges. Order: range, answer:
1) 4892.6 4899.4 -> 14.6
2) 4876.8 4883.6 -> 15.7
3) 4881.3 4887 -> 15.5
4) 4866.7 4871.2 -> 15.6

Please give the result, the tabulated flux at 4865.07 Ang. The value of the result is 15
